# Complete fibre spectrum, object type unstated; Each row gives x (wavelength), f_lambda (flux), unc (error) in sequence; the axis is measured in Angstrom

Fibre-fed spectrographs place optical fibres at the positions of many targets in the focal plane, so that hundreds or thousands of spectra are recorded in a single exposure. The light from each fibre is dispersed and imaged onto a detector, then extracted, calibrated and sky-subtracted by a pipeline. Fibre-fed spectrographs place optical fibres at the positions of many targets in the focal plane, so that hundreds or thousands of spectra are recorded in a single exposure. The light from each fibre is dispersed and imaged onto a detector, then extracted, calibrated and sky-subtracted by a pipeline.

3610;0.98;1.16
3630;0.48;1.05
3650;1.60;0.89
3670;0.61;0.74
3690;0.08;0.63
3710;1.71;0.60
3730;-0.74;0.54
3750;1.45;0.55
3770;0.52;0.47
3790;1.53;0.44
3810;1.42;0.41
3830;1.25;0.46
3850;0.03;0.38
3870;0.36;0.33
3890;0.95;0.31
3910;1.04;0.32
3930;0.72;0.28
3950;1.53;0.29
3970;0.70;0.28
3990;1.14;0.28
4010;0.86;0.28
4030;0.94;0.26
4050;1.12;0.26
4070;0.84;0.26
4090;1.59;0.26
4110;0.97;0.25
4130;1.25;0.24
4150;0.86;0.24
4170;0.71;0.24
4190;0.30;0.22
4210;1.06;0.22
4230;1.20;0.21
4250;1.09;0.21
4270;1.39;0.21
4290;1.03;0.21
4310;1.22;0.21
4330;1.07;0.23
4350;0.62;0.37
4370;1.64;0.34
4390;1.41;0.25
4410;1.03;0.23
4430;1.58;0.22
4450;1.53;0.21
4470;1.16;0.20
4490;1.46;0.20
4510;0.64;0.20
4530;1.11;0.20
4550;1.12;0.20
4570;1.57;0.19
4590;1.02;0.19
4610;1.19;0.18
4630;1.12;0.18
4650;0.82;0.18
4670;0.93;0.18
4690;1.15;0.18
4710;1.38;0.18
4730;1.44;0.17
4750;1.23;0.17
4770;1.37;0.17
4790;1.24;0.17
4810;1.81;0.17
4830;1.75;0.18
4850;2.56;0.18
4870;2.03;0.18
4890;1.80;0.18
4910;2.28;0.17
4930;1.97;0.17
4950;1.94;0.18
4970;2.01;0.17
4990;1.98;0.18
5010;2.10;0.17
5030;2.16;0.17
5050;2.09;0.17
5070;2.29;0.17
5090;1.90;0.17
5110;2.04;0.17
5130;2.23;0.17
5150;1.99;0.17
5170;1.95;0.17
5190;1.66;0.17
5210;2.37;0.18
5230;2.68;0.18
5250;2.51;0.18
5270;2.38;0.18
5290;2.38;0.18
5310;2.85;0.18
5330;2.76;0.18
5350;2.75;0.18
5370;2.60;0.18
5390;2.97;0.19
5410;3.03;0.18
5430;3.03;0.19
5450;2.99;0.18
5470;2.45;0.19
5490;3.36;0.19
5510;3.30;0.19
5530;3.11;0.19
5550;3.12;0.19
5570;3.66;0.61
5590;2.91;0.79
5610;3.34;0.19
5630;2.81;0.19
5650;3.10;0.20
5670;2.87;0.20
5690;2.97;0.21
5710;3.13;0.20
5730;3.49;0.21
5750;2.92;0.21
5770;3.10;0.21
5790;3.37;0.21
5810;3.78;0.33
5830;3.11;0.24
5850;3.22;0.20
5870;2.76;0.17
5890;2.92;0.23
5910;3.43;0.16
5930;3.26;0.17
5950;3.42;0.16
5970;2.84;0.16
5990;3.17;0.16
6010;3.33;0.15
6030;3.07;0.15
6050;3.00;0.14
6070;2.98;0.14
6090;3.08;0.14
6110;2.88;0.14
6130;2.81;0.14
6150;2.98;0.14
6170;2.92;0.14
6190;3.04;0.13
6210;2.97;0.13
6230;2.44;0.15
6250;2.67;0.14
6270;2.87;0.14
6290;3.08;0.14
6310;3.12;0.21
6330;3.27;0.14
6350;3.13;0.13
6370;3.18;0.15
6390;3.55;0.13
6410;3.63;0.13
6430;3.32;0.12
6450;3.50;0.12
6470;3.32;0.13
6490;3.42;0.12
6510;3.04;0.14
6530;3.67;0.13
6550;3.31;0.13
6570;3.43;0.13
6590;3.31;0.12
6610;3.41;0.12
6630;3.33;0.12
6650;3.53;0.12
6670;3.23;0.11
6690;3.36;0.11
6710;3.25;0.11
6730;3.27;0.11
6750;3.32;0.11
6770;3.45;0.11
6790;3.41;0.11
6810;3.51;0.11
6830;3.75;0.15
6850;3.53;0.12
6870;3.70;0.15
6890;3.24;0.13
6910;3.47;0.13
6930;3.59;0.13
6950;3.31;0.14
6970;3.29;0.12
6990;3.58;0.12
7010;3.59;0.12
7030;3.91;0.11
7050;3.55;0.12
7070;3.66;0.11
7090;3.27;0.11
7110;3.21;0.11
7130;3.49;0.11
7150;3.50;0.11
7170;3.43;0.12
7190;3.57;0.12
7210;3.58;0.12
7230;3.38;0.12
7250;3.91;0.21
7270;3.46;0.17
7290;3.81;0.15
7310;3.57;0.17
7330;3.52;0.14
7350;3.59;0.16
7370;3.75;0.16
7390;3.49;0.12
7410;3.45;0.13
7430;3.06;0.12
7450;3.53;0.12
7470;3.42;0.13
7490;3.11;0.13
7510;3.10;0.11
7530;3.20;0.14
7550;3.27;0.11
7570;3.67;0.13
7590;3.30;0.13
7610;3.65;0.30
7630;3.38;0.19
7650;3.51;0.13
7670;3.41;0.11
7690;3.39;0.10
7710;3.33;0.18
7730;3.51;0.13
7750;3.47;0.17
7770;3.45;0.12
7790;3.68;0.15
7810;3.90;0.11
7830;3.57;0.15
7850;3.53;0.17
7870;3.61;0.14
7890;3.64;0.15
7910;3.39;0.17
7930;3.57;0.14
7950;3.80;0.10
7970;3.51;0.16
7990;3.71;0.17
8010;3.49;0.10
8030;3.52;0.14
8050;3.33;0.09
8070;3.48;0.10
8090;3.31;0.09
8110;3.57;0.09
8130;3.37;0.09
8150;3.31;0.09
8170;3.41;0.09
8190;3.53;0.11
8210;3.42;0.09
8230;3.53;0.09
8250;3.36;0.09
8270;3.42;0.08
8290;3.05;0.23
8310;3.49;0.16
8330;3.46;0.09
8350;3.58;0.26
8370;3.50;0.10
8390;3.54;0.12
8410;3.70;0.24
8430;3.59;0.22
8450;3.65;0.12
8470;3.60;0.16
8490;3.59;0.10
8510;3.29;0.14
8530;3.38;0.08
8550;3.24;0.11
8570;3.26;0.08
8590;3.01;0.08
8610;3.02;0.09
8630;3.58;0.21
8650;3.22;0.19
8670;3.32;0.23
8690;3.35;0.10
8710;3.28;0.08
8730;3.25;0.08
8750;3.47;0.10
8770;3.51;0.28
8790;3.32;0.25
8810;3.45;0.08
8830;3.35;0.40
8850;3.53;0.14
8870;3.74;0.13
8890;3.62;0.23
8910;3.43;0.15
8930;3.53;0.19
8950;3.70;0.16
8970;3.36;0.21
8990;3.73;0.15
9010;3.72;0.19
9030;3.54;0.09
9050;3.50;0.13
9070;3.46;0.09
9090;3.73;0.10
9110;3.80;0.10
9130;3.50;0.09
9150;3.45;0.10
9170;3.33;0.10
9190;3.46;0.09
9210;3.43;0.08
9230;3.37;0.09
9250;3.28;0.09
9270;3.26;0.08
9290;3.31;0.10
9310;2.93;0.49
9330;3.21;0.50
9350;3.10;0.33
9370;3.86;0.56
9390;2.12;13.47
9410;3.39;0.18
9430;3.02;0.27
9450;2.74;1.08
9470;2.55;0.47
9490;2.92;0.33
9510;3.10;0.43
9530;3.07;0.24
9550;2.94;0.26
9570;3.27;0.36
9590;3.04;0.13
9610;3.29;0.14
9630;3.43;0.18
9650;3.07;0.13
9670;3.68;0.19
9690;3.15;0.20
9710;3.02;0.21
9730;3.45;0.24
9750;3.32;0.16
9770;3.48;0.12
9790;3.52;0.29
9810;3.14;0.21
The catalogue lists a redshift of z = 0.20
